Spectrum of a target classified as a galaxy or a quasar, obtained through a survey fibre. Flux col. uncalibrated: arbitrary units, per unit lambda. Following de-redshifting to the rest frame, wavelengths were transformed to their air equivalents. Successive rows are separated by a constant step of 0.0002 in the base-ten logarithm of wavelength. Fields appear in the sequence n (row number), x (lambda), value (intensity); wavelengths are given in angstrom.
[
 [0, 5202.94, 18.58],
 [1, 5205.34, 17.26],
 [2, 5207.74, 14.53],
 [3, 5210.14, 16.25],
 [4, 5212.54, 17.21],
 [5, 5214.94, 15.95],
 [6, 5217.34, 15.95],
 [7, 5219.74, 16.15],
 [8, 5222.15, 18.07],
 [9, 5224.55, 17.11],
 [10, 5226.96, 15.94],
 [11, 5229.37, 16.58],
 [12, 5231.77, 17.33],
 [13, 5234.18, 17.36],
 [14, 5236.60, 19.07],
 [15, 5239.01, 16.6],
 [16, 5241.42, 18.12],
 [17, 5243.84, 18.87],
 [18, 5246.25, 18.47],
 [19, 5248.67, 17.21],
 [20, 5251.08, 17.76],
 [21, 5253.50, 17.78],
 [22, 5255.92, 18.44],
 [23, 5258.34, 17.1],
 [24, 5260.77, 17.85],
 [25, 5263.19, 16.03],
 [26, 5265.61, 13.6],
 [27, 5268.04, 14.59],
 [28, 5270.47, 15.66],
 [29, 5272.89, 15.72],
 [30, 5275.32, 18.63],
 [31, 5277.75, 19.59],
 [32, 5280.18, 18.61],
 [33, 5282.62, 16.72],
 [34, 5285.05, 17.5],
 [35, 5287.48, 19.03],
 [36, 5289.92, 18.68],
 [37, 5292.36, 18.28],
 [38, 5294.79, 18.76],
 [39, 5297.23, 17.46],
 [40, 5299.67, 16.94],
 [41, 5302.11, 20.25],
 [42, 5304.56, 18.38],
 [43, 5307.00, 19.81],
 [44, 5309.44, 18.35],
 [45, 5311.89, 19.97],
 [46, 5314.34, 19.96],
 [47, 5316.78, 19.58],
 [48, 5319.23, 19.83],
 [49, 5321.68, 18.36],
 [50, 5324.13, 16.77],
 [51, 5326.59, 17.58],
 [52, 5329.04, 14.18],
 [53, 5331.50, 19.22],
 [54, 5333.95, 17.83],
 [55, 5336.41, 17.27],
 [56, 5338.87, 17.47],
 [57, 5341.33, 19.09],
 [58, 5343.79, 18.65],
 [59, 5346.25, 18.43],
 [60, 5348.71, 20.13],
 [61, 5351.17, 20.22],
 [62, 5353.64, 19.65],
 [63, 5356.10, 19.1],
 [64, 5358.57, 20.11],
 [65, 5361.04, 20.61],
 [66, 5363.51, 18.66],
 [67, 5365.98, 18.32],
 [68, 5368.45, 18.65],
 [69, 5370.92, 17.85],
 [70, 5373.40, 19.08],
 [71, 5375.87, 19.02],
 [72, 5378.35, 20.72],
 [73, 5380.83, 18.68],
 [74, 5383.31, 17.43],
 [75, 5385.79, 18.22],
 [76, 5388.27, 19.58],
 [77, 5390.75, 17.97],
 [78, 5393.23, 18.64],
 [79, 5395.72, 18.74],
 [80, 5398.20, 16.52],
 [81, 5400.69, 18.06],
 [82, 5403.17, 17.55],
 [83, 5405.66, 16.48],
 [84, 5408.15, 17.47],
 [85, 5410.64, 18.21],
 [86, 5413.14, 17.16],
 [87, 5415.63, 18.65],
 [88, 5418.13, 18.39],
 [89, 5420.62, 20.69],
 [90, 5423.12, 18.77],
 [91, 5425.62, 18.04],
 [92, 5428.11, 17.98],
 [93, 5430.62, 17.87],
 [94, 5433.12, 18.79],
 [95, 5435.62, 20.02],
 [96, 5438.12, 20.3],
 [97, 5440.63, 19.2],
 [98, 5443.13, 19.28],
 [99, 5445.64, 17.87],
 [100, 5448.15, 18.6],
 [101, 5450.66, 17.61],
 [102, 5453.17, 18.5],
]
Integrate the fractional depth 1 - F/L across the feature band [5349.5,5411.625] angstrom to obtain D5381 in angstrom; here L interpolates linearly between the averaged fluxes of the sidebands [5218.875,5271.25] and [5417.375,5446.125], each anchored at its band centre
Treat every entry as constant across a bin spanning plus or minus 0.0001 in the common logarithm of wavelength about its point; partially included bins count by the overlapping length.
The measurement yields -0.6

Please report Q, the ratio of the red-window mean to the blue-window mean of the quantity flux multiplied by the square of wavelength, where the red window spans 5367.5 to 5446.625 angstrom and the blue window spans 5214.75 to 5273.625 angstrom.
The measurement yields 1.2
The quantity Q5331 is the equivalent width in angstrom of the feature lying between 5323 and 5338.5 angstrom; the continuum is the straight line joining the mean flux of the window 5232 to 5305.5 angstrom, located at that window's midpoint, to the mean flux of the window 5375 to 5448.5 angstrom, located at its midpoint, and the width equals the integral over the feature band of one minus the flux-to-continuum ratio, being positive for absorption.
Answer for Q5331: 0.72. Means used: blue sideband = 17.6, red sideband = 18.5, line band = 17.2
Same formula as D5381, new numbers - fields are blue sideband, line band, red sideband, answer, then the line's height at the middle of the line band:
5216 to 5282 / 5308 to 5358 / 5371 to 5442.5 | -2.01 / 17.9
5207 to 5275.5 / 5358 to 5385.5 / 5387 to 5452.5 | -1.47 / 18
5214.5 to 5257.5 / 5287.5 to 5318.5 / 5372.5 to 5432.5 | -1.94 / 17.8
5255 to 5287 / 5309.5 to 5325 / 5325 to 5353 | -1.11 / 17.8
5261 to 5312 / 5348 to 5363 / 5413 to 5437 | -1.40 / 18.2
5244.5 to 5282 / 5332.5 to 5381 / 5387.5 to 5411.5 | -3.64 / 17.7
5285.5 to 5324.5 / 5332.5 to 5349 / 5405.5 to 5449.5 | 0.36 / 18.7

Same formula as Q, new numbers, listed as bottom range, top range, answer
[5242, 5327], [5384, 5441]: 1.07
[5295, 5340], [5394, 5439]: 1.04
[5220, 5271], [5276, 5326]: 1.11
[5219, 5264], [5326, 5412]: 1.11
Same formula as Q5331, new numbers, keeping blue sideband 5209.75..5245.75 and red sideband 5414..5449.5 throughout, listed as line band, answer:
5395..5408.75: 0.9 angstrom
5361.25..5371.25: -0.2 angstrom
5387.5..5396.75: -0.1 angstrom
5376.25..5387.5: -0.2 angstrom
